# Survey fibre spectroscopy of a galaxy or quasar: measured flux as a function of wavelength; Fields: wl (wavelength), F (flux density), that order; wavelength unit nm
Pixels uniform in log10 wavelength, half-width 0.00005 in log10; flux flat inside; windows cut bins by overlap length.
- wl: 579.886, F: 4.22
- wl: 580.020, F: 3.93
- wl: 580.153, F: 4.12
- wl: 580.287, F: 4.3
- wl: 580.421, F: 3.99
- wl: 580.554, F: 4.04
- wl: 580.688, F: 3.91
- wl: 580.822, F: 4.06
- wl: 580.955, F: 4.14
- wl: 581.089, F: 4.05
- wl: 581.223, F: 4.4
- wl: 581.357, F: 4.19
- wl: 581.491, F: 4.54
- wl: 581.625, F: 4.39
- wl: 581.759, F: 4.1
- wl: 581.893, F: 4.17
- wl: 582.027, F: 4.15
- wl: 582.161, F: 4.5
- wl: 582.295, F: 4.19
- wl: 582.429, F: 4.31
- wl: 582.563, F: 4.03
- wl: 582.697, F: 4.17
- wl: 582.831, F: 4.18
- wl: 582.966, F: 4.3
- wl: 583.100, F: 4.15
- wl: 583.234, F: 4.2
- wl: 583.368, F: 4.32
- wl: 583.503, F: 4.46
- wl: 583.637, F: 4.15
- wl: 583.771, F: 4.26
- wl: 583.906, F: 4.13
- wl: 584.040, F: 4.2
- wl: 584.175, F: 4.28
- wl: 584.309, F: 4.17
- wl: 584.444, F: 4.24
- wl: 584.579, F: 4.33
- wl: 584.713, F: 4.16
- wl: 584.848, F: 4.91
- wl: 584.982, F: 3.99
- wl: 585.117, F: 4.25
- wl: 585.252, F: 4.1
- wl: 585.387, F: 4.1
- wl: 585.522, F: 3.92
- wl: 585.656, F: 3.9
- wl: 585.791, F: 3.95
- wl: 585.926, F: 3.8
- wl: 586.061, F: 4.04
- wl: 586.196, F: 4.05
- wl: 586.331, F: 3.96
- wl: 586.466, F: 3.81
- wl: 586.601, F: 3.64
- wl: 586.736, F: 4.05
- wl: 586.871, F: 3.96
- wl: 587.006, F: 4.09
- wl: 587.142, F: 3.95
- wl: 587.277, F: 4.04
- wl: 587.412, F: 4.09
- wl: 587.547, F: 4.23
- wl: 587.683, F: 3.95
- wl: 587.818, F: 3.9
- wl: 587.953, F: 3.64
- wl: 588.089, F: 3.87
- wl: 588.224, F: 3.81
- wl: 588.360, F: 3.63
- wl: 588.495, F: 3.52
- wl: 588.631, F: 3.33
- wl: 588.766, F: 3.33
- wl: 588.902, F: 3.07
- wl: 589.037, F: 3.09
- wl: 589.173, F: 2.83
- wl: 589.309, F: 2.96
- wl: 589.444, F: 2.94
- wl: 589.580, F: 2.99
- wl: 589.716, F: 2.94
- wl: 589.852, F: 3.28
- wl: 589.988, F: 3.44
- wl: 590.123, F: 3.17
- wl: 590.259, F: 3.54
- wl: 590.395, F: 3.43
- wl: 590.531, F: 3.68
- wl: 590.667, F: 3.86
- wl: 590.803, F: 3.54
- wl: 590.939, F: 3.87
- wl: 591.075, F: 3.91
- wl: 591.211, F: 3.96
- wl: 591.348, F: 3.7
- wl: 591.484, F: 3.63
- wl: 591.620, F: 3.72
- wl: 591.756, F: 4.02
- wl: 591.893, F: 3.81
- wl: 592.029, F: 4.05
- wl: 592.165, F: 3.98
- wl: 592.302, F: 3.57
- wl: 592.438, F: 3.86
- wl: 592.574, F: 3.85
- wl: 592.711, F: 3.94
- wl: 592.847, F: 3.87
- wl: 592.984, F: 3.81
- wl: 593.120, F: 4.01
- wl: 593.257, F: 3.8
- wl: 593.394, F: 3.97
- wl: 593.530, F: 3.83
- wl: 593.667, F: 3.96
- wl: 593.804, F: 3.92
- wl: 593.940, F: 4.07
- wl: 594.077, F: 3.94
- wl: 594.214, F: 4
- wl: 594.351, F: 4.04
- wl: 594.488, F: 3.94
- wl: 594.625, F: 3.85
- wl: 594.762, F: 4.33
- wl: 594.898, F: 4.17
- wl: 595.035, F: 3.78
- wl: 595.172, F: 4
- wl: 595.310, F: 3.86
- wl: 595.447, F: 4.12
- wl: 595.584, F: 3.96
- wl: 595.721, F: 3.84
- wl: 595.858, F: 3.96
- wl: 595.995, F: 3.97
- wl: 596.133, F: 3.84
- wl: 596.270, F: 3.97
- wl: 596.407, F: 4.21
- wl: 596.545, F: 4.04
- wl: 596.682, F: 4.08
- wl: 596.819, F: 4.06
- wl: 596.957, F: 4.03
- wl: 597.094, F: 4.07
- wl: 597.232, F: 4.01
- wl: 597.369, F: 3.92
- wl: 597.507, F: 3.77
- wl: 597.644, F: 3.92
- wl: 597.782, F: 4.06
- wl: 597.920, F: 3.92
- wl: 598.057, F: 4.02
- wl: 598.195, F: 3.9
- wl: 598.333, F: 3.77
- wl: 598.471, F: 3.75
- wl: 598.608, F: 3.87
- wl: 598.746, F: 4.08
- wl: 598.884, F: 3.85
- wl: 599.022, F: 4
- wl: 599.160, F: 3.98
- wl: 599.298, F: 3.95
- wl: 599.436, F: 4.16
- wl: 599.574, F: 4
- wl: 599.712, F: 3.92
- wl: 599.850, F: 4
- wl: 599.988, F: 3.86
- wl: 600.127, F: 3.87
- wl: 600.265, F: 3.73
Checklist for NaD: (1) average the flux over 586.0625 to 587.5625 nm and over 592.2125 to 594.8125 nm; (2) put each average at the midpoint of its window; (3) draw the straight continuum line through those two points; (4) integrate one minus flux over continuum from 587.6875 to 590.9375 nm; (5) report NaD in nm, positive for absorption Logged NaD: 0.457 nm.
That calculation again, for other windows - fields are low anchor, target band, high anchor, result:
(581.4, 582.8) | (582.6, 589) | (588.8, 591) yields -0.358 nm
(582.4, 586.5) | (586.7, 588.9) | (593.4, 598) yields 0.158 nm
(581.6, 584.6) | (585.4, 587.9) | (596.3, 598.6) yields 0.121 nm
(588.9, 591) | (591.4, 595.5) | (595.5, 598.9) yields -0.349 nm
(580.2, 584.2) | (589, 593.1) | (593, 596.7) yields 0.466 nm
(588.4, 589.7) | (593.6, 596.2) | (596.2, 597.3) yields -0.099 nm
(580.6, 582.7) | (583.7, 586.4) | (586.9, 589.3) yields -0.152 nm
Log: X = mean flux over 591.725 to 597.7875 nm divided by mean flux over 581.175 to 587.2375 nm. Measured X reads 0.95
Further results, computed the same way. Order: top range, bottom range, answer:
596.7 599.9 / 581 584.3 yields 0.93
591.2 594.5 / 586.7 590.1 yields 1.10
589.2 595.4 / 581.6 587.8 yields 0.91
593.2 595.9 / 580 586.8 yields 0.96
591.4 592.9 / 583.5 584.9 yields 0.90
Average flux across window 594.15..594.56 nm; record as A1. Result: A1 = 3.99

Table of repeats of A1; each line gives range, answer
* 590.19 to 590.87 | 3.61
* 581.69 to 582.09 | 4.14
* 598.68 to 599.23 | 3.97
